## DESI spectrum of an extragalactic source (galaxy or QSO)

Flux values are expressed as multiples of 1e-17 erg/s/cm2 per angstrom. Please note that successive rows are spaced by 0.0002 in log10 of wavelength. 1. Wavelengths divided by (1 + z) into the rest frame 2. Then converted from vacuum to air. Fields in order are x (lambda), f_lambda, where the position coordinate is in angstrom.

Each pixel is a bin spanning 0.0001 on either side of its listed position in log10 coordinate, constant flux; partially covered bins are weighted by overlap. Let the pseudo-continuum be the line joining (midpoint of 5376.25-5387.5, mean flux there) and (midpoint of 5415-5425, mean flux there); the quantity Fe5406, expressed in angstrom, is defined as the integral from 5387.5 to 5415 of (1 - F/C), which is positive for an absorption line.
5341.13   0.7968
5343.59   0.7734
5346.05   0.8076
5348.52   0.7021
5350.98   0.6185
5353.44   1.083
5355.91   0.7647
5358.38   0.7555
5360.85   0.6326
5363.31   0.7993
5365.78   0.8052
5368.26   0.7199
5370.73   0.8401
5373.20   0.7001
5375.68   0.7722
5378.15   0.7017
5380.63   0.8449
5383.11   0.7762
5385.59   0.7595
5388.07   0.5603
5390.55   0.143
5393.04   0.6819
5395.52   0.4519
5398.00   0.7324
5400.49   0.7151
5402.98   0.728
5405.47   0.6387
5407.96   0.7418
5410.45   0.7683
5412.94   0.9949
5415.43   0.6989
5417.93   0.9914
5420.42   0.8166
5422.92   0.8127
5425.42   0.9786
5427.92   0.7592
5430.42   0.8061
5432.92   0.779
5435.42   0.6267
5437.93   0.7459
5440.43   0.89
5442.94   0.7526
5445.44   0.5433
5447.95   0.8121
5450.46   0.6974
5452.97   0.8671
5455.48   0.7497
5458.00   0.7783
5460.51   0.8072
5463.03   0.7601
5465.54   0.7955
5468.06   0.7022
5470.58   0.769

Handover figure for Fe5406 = 5.3 angstrom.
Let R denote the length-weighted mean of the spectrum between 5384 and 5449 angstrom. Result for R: 0.728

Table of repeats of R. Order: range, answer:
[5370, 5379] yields 0.751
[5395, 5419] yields 0.753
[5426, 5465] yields 0.763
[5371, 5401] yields 0.658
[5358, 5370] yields 0.746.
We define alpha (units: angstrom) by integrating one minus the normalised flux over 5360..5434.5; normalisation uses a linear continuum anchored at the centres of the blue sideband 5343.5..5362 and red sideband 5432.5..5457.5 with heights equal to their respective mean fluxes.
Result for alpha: 1.8 angstrom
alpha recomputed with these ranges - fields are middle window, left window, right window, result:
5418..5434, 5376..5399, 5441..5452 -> -3.50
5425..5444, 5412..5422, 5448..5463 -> 1.03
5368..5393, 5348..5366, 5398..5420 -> 3.09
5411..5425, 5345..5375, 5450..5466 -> -1.59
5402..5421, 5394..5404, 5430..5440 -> -3.01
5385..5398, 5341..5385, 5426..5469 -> 4.07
